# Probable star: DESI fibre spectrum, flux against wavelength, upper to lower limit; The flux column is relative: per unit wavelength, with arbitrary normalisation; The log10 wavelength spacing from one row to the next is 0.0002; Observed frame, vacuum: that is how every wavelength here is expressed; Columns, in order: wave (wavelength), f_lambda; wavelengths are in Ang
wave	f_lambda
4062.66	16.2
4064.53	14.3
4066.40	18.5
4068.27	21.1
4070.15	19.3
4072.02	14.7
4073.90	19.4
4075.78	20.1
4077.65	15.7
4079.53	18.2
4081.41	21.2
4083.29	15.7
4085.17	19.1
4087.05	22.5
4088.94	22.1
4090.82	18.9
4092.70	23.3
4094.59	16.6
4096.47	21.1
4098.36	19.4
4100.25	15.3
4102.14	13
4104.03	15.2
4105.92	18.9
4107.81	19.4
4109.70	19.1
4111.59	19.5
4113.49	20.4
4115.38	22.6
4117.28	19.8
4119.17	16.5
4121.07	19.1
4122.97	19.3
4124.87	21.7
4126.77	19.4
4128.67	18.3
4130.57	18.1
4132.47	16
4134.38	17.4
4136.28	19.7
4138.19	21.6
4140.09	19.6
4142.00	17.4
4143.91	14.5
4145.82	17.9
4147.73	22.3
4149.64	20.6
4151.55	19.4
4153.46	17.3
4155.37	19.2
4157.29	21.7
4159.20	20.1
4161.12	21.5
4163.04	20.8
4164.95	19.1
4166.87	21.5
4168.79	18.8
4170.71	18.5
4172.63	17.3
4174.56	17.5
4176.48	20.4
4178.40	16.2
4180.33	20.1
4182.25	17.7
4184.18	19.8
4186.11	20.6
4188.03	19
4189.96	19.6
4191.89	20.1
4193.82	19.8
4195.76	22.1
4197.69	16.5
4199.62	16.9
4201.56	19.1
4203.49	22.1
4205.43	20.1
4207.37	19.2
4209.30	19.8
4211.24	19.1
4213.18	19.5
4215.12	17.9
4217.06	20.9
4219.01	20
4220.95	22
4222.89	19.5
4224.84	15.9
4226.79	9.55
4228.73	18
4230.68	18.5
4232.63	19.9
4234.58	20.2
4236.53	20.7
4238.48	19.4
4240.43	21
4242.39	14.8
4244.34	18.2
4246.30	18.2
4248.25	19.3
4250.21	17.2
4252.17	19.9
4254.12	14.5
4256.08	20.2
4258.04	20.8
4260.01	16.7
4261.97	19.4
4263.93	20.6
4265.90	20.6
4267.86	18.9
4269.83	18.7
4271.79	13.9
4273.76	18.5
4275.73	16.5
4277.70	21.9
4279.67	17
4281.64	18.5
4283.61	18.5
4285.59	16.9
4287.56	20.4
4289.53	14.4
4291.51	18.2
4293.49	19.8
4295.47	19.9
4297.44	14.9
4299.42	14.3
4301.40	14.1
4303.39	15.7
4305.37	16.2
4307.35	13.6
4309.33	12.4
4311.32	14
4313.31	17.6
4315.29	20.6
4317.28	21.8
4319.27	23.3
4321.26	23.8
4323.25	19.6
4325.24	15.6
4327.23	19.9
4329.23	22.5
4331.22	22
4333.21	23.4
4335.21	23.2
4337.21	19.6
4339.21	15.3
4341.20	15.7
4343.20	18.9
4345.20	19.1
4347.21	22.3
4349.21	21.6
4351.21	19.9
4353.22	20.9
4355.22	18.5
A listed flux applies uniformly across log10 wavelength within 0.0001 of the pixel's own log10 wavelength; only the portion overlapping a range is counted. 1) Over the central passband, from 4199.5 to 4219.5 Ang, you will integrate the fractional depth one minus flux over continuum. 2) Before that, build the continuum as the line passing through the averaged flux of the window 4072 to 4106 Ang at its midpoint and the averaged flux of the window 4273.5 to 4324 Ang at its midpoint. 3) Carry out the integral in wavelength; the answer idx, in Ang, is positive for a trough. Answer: -1.7 Ang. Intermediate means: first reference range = 18.5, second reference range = 17.8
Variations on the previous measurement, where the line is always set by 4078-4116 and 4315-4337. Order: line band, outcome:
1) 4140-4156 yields 0.7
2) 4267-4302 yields 5.7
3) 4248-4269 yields 1.8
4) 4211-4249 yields 3.3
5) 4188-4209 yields 0.5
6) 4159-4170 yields -0.3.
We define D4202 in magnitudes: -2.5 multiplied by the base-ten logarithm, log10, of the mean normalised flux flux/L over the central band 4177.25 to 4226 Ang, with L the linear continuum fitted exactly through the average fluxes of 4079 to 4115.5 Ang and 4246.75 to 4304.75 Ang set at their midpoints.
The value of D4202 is -0.054 mag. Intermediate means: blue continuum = 19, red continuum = 17.9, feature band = 19.3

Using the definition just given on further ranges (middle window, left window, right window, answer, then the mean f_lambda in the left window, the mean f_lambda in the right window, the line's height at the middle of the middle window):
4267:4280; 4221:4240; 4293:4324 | -0.01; 18.2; 17.6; 17.9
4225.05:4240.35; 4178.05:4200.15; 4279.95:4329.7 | 0.03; 19.2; 17.8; 18.6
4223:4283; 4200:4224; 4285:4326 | 0.03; 19.8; 17.5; 18.8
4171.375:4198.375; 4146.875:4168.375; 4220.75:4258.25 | 0.03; 20.3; 18.3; 19.6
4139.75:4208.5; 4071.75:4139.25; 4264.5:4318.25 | -0.06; 18.9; 17.3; 18.3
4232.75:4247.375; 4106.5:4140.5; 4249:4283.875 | -0.02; 19.3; 18.5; 18.6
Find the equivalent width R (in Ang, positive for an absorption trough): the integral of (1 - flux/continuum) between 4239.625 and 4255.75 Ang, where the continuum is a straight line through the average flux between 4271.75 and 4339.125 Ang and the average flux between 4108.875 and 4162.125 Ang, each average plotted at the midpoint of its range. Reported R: 0.6 Ang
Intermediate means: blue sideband 19.3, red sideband 18.3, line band 17.9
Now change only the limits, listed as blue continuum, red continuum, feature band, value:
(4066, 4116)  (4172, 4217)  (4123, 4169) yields -0.7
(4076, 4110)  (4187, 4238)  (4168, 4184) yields 0.5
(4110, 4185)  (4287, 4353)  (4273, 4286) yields 0.3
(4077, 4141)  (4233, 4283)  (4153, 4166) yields -0.8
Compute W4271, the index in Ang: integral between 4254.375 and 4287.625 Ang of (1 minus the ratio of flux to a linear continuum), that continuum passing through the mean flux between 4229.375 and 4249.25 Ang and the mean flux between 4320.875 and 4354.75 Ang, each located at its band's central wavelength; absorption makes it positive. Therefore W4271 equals 1.3 Ang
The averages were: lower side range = 19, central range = 18.6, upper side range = 20.1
